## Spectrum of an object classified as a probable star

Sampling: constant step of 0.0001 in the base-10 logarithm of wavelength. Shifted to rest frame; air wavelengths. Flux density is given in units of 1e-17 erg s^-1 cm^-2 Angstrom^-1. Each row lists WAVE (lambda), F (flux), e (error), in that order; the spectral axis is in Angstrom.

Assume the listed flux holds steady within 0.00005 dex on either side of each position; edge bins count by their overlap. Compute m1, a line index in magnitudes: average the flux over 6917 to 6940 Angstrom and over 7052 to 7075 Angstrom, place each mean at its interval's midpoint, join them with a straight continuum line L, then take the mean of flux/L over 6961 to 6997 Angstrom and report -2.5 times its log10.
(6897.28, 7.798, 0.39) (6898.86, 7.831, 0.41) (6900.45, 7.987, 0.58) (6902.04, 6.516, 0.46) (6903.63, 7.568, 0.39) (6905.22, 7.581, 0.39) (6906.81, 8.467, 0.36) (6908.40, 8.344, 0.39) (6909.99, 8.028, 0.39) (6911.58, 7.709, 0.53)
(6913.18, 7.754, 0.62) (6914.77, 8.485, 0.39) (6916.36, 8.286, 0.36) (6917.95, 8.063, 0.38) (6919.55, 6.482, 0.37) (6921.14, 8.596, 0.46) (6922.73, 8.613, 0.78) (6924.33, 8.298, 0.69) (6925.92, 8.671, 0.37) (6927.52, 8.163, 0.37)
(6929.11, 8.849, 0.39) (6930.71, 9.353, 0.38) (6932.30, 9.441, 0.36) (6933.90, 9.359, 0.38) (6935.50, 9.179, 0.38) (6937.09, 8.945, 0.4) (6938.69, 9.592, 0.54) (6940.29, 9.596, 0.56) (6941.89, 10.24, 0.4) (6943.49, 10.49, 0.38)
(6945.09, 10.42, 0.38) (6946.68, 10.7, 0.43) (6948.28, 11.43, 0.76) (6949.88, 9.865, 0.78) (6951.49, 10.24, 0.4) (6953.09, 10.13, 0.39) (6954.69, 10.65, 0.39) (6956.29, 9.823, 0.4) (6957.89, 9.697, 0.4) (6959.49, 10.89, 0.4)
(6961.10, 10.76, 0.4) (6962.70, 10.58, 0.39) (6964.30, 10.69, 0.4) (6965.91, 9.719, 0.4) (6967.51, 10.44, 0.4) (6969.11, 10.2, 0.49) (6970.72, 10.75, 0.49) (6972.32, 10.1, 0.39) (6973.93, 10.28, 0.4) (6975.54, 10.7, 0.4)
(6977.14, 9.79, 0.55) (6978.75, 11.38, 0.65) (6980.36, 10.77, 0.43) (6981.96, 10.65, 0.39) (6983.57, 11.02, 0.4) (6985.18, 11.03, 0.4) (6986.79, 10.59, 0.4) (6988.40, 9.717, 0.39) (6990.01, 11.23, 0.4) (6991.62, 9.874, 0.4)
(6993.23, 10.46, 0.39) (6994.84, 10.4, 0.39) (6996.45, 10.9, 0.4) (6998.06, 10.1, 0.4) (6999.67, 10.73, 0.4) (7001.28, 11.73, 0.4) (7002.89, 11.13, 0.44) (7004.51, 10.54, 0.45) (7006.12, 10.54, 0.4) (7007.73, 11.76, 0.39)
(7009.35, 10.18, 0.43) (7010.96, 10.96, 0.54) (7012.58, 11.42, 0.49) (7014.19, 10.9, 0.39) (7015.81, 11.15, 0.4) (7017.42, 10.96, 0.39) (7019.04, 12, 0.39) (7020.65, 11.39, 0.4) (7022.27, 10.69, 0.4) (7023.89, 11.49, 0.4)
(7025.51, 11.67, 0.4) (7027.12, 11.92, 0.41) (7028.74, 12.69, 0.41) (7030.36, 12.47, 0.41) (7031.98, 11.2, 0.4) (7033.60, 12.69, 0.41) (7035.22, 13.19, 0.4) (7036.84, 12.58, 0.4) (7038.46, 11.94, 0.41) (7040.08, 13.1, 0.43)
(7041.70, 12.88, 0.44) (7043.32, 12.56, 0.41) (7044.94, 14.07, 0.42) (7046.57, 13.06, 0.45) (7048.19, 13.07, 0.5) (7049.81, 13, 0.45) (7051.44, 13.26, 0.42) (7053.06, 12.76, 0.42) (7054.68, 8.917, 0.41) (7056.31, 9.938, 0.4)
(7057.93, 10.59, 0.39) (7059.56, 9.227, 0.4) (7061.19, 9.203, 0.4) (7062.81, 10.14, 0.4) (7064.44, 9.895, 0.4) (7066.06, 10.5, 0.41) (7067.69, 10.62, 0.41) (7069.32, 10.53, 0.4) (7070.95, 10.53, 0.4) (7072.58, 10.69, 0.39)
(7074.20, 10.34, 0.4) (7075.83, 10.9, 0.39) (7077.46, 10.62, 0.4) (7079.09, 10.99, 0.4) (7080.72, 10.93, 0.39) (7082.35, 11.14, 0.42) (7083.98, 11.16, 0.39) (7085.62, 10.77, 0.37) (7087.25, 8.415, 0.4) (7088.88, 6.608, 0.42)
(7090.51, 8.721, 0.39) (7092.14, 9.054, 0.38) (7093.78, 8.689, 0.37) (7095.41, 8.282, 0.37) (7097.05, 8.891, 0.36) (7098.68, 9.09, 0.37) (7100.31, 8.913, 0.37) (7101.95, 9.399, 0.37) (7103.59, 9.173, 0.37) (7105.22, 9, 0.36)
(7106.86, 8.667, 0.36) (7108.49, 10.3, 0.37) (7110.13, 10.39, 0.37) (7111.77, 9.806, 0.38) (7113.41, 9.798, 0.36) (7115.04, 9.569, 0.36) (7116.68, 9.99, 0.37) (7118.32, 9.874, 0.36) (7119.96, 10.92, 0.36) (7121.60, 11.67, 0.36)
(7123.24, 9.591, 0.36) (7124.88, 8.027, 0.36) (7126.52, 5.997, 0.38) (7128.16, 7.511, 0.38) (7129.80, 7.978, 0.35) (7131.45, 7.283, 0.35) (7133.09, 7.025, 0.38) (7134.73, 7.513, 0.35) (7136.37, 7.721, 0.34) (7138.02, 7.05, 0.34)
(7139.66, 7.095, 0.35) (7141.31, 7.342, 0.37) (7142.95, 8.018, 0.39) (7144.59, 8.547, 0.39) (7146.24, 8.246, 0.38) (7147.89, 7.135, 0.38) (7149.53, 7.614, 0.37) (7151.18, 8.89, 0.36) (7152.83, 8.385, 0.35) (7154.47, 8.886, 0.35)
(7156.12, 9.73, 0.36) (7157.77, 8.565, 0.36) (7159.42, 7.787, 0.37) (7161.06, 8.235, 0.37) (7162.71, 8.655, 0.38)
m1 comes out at -0.13 mag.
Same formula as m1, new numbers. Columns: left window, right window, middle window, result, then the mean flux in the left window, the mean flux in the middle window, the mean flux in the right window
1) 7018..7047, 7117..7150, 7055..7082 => 0.05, 12.3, 10.3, 8.14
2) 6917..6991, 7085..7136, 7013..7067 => -0.24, 9.92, 11.7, 8.92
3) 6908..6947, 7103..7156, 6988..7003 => -0.21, 8.85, 10.6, 8.61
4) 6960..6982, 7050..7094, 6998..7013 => -0.05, 10.5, 10.9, 10.2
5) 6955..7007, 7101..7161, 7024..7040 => -0.23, 10.5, 12.3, 8.62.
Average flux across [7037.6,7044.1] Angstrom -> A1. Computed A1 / 12.6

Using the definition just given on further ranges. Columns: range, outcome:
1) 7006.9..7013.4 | 11.1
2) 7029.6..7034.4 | 12.1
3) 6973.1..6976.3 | 10.5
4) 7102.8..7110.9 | 9.51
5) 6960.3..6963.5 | 10.7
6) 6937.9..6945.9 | 10.1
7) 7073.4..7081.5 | 10.8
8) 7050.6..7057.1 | 11.2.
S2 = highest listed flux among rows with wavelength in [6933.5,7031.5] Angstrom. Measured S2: 12.69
